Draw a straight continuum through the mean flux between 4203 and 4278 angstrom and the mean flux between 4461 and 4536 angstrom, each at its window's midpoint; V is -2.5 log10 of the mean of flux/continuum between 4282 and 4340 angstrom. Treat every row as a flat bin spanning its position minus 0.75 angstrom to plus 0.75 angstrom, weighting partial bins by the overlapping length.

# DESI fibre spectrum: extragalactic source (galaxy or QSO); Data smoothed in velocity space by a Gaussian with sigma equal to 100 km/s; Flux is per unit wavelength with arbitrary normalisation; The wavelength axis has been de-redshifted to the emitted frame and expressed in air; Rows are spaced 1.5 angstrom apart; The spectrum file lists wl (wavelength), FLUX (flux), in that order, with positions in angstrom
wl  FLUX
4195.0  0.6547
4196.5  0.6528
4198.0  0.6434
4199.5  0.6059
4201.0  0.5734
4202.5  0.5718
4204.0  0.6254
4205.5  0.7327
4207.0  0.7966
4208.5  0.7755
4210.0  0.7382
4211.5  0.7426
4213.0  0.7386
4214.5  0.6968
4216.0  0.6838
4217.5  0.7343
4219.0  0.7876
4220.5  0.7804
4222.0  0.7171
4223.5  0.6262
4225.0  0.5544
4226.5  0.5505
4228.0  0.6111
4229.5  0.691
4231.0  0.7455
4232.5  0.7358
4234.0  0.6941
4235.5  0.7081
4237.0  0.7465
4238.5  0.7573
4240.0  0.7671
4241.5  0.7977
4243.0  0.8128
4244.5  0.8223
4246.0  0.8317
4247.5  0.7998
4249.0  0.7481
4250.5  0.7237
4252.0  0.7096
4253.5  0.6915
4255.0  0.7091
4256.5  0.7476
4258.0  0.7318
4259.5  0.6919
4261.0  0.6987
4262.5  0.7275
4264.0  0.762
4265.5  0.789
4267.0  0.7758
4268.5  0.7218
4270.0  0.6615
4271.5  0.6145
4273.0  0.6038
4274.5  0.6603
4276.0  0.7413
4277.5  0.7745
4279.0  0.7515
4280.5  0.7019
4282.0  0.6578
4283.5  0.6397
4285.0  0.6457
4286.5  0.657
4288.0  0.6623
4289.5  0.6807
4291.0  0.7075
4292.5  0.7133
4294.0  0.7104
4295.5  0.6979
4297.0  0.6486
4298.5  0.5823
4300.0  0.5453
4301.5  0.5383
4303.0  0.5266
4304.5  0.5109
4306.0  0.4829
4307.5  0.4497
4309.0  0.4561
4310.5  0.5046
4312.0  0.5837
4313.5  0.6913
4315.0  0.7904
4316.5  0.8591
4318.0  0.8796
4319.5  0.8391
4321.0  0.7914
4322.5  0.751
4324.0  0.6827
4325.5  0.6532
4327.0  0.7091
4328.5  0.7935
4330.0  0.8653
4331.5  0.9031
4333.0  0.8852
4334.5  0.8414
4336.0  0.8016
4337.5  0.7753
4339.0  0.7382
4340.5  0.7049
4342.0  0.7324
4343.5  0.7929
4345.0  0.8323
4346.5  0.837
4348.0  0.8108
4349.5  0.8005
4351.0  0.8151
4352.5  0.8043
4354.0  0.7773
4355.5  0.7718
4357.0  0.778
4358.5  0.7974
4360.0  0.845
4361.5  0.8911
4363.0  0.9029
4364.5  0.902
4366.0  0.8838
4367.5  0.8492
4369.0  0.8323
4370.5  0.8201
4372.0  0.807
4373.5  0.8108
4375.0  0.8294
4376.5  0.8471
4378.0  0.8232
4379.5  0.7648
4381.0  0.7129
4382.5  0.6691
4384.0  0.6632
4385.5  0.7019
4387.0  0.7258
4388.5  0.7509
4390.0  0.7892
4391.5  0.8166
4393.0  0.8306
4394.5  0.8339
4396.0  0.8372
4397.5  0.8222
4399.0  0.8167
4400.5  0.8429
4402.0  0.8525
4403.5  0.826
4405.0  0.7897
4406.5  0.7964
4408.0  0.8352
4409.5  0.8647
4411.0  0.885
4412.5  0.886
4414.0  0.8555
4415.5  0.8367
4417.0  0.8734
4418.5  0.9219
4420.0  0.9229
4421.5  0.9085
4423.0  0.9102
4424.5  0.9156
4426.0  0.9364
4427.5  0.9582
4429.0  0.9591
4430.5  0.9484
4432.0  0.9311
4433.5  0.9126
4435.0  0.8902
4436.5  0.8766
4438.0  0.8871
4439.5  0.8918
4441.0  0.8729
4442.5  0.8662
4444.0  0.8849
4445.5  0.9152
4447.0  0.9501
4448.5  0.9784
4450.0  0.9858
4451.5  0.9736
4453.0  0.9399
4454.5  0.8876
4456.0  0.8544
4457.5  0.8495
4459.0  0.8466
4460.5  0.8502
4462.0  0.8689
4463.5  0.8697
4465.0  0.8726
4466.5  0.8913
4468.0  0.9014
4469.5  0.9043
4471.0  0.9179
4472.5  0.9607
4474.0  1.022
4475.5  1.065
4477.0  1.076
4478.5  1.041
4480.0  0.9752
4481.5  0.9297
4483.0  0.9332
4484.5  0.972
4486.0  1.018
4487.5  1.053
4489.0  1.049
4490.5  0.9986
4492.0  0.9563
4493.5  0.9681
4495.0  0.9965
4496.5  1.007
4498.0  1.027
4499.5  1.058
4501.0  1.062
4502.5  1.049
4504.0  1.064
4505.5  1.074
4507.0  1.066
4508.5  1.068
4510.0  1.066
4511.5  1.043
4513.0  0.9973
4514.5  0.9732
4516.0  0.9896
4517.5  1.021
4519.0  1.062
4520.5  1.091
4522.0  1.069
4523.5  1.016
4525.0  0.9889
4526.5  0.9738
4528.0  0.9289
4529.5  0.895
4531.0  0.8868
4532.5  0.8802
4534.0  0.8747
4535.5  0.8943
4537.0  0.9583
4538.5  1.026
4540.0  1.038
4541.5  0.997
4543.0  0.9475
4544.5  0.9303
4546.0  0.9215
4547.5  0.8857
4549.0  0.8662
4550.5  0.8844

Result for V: 0.16 mag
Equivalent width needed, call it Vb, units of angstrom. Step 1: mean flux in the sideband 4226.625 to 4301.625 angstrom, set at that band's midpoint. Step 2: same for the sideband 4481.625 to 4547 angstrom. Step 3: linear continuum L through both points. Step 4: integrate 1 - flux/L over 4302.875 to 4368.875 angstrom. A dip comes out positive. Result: 2.7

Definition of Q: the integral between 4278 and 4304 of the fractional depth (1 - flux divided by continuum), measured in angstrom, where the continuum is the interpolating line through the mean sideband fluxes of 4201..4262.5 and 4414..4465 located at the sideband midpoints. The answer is 4.1 angstrom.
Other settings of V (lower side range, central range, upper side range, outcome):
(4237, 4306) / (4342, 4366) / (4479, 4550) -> -0.035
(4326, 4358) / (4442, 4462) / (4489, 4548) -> 0.018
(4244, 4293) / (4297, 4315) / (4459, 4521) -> 0.354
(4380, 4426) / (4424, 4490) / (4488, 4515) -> 0.003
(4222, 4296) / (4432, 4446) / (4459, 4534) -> 0.034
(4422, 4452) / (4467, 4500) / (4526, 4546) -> -0.069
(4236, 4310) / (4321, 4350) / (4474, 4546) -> -0.023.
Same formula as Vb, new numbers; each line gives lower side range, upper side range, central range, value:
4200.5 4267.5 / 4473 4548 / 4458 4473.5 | 1.03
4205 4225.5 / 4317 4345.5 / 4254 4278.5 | 1.26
